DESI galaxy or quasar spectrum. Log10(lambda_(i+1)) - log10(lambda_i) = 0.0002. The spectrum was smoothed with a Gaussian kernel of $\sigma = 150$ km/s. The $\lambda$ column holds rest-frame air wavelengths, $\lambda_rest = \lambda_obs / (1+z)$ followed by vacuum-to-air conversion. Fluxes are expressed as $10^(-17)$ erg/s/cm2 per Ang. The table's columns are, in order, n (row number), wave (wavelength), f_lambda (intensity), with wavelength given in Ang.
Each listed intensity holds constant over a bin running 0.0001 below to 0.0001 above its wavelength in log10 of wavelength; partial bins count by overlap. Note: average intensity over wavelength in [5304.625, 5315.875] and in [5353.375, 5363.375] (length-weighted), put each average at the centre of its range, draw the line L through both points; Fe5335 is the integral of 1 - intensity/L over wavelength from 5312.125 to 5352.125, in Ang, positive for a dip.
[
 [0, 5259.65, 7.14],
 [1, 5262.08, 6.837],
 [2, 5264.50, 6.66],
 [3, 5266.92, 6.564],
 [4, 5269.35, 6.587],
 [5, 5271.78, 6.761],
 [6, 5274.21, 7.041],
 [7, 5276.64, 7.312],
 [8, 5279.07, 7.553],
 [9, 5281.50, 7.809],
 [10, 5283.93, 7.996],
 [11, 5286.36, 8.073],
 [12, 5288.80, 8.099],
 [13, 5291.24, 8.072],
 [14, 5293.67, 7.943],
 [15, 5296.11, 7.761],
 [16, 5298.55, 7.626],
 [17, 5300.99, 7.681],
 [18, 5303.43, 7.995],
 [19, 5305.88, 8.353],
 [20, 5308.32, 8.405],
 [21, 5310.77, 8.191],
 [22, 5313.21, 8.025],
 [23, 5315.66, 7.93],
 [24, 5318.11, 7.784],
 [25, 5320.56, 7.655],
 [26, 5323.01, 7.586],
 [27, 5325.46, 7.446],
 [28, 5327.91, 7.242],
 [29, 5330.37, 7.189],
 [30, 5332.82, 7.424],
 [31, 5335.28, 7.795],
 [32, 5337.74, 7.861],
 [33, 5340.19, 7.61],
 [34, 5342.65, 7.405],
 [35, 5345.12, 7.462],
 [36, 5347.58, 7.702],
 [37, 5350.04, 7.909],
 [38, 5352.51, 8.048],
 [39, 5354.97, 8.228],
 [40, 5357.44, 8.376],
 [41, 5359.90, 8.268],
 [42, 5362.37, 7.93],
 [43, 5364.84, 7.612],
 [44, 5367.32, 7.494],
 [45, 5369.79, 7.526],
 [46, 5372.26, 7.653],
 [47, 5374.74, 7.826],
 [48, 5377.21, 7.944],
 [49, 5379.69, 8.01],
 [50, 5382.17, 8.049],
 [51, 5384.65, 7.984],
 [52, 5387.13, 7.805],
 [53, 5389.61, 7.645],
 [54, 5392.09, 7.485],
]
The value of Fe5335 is 2.8 Ang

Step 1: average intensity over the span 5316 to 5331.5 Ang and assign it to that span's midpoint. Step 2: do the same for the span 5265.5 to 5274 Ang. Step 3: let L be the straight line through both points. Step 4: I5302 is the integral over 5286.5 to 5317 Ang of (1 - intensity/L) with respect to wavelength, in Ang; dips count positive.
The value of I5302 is -3.6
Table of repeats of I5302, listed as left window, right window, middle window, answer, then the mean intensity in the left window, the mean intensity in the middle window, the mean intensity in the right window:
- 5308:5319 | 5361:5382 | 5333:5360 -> 0.14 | 8.05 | 7.85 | 7.76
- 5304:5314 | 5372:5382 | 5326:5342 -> 1.18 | 8.24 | 7.52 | 7.89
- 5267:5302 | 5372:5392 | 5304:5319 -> -0.93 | 7.56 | 8.11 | 7.85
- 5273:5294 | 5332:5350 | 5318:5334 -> 0.44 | 7.76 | 7.46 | 7.63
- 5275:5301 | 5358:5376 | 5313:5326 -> 0.11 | 7.81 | 7.73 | 7.78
